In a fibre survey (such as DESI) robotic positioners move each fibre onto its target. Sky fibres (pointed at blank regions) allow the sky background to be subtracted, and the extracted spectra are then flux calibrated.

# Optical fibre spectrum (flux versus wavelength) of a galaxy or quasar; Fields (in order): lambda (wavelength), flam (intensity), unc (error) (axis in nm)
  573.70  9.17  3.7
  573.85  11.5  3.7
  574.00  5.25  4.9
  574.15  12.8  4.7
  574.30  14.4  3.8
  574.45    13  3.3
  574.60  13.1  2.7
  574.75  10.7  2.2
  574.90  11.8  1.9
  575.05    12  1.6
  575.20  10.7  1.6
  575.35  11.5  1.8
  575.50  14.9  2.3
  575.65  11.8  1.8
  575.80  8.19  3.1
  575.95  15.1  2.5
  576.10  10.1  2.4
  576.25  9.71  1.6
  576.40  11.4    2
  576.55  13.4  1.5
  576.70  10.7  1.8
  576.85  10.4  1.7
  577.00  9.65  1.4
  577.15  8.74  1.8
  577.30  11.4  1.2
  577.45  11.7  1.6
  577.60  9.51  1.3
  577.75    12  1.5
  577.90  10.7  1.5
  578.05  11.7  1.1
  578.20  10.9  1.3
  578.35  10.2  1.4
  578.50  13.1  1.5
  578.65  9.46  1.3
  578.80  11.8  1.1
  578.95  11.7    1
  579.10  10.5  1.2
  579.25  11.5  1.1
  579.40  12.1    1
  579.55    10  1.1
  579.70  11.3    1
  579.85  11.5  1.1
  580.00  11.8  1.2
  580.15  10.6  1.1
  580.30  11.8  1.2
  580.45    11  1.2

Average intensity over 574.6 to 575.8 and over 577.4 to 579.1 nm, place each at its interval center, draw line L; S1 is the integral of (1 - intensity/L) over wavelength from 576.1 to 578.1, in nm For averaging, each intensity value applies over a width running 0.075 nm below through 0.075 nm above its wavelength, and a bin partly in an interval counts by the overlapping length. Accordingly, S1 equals 0.10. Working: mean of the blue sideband 11.8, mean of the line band 10.8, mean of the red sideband 11.1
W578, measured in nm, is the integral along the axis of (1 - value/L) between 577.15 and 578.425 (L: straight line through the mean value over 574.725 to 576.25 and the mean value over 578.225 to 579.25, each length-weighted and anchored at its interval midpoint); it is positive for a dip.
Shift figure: 0.05 nm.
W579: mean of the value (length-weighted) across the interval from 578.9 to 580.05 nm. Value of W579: 11.3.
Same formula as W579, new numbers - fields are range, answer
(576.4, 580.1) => 11.1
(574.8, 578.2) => 11.2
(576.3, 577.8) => 10.9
